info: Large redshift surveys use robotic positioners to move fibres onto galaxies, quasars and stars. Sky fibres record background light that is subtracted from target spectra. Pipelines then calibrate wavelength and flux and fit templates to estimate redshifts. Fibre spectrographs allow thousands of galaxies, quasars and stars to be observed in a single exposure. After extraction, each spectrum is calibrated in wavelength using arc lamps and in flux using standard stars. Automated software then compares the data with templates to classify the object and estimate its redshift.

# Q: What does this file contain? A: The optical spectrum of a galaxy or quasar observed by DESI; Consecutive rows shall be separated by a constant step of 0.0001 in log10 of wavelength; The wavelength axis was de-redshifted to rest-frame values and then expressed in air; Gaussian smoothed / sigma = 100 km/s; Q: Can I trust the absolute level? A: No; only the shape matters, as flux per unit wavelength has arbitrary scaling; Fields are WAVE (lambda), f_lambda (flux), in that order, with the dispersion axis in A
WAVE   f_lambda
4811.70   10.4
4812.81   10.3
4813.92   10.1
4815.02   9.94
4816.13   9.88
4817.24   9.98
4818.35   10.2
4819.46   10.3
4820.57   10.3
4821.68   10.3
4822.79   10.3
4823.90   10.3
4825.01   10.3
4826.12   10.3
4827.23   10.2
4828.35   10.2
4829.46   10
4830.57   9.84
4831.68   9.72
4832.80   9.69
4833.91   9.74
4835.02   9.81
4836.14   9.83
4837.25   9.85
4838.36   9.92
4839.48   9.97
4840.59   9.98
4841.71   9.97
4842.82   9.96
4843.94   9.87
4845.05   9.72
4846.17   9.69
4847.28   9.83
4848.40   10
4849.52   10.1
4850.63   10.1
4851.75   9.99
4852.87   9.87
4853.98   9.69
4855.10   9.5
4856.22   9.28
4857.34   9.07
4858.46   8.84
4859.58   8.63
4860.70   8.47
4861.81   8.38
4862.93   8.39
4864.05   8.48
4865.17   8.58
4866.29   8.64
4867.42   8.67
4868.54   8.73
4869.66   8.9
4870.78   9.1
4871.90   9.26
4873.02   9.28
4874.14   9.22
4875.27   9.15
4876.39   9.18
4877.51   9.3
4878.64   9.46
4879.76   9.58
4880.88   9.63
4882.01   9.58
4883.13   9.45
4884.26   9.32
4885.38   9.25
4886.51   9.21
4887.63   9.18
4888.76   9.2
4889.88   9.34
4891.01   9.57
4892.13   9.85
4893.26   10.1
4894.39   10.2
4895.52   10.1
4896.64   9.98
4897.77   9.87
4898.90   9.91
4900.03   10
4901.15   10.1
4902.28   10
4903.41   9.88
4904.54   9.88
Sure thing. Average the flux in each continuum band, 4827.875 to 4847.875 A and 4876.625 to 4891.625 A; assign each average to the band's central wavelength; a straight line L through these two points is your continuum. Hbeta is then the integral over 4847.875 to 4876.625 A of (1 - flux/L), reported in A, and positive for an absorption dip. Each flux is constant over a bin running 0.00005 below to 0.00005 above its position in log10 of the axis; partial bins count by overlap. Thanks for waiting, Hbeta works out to 1.45 A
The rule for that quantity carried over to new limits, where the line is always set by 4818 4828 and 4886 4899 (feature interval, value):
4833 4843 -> 0.3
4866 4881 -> 1.1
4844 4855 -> 0.2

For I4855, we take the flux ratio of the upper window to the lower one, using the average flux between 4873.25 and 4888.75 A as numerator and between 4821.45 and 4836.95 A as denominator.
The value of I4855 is 0.93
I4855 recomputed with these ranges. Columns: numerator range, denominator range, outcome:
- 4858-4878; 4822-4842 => 0.88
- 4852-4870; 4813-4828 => 0.87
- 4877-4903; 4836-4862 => 1.00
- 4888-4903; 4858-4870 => 1.15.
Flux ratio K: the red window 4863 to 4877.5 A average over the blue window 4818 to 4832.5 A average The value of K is 0.9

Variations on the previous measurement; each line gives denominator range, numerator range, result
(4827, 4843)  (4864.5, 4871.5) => 0.89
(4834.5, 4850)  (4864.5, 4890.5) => 0.93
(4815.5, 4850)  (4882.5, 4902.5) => 0.97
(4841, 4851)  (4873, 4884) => 0.95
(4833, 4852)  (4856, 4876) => 0.89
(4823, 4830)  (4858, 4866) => 0.84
